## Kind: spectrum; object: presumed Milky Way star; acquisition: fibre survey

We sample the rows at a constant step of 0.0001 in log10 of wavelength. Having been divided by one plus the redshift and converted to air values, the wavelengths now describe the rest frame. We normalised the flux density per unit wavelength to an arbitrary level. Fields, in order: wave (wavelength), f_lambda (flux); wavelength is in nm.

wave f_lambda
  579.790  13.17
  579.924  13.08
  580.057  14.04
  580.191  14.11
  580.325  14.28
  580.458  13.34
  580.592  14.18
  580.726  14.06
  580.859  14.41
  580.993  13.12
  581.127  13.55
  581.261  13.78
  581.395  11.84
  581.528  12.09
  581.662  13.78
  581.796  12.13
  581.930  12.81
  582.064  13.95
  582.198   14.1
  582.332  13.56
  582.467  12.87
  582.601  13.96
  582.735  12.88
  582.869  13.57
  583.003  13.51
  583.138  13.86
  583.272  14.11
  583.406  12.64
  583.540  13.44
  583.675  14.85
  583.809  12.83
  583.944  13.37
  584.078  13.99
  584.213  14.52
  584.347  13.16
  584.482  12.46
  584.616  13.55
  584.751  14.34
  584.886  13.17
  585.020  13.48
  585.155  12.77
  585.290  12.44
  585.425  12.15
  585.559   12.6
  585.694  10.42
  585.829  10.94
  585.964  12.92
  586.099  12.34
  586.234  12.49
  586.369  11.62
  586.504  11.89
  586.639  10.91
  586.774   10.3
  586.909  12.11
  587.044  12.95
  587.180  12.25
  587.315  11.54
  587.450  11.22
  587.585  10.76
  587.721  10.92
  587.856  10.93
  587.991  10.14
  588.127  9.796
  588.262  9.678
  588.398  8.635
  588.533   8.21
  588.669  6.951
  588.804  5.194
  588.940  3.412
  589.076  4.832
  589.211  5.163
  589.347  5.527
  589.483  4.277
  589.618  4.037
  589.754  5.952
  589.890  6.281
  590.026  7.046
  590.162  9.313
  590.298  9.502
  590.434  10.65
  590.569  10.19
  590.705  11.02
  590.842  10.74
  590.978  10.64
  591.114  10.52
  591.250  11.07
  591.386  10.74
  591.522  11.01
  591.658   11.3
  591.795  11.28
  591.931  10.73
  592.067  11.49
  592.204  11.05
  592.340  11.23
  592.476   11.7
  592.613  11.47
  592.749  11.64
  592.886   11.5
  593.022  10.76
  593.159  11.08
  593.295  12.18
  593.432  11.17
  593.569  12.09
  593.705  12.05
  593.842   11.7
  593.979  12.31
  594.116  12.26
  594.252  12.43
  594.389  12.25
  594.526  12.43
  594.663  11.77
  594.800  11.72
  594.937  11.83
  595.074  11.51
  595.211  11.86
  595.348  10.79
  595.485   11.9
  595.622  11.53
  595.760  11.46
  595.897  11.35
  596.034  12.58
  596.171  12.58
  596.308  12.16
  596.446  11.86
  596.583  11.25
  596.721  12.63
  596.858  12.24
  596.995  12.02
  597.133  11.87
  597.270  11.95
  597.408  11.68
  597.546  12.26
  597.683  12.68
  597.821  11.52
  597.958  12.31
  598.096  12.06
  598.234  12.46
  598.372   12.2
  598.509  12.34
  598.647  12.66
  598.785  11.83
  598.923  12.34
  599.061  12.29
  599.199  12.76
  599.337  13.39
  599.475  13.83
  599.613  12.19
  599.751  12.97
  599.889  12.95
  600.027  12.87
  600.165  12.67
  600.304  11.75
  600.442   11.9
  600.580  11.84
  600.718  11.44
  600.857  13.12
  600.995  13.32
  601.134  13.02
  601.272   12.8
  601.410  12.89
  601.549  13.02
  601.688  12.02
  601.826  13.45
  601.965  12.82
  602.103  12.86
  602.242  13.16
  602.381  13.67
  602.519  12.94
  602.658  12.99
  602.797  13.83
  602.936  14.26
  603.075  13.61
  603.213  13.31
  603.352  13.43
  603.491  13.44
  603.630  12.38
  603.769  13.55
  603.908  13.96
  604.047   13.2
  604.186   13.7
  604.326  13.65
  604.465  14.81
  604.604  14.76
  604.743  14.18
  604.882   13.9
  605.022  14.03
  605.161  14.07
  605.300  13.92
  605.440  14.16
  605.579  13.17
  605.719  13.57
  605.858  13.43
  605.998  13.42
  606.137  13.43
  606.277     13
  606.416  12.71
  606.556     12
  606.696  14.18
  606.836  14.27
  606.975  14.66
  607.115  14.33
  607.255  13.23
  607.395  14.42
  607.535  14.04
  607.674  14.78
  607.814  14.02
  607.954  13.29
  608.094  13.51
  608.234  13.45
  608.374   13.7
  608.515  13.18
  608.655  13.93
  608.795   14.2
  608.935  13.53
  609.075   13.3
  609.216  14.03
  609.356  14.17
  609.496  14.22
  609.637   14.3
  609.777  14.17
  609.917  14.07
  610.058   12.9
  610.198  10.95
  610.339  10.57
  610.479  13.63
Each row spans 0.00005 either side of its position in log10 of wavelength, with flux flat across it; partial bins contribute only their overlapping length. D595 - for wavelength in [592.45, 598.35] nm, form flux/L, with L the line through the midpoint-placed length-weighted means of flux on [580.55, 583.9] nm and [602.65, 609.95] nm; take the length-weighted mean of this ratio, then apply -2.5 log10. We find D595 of 0.147 mag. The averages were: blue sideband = 13.4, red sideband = 13.8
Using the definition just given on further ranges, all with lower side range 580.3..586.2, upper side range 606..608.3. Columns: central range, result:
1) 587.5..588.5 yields 0.303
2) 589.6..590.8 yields 0.498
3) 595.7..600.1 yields 0.102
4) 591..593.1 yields 0.199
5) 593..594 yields 0.152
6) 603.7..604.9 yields -0.026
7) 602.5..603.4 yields 0.008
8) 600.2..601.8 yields 0.090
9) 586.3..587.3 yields 0.138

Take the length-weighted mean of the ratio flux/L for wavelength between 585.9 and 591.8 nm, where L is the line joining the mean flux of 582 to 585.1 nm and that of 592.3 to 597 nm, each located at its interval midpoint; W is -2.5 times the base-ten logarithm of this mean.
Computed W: 0.32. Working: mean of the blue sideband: 13.6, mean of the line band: 9.48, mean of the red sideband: 11.8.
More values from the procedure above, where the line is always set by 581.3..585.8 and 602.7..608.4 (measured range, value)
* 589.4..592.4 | 0.367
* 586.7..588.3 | 0.196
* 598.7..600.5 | 0.081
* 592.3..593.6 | 0.170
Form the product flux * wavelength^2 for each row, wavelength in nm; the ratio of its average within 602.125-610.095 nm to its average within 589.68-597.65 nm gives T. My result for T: 1.3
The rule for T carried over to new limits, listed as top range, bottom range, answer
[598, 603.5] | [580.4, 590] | 1.18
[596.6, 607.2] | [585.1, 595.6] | 1.30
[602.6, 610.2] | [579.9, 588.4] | 1.16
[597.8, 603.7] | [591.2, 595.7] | 1.13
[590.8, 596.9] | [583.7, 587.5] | 0.96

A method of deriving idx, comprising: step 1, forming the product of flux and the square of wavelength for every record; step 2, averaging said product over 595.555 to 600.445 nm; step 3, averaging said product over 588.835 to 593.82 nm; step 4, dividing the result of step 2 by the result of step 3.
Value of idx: 1.31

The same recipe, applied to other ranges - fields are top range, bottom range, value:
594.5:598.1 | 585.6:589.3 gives 1.24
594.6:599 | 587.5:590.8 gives 1.56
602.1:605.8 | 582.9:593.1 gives 1.34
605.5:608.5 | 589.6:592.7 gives 1.43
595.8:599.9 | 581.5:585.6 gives 0.97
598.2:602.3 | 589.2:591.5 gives 1.53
